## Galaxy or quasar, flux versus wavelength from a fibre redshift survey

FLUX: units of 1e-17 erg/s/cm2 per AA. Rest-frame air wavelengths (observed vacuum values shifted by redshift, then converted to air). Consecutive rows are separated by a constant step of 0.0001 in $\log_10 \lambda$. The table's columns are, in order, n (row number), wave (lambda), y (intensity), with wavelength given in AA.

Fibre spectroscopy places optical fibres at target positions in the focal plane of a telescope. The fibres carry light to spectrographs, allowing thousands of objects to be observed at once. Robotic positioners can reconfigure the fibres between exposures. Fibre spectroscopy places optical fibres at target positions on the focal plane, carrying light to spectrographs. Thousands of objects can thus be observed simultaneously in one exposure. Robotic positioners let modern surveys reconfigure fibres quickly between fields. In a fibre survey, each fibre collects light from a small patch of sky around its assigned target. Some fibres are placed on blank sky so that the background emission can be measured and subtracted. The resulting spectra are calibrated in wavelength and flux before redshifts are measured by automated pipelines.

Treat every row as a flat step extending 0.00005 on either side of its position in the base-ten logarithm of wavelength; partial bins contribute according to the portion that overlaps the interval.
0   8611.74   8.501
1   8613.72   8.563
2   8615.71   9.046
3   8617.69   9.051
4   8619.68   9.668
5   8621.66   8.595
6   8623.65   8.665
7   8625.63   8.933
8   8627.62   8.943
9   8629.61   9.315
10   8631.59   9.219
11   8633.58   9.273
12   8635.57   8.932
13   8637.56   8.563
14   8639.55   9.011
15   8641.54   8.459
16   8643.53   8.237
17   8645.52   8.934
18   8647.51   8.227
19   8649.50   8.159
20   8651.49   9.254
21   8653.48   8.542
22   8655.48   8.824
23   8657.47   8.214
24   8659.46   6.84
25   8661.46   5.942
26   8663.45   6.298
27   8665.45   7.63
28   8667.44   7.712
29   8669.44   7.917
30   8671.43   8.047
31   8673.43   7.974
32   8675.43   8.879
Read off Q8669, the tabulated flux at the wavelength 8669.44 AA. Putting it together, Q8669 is 7.917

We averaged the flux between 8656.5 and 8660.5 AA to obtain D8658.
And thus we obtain 7.5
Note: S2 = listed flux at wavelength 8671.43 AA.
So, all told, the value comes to 8.047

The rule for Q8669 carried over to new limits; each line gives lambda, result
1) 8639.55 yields 9.011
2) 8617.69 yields 9.051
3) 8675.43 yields 8.879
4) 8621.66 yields 8.595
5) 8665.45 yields 7.63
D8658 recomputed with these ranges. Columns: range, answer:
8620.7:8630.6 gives 8.89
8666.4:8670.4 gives 7.81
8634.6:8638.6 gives 8.74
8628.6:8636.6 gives 9.18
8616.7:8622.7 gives 9.1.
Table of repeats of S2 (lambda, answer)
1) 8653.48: 8.542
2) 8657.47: 8.214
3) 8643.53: 8.237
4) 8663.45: 6.298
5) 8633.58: 9.273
